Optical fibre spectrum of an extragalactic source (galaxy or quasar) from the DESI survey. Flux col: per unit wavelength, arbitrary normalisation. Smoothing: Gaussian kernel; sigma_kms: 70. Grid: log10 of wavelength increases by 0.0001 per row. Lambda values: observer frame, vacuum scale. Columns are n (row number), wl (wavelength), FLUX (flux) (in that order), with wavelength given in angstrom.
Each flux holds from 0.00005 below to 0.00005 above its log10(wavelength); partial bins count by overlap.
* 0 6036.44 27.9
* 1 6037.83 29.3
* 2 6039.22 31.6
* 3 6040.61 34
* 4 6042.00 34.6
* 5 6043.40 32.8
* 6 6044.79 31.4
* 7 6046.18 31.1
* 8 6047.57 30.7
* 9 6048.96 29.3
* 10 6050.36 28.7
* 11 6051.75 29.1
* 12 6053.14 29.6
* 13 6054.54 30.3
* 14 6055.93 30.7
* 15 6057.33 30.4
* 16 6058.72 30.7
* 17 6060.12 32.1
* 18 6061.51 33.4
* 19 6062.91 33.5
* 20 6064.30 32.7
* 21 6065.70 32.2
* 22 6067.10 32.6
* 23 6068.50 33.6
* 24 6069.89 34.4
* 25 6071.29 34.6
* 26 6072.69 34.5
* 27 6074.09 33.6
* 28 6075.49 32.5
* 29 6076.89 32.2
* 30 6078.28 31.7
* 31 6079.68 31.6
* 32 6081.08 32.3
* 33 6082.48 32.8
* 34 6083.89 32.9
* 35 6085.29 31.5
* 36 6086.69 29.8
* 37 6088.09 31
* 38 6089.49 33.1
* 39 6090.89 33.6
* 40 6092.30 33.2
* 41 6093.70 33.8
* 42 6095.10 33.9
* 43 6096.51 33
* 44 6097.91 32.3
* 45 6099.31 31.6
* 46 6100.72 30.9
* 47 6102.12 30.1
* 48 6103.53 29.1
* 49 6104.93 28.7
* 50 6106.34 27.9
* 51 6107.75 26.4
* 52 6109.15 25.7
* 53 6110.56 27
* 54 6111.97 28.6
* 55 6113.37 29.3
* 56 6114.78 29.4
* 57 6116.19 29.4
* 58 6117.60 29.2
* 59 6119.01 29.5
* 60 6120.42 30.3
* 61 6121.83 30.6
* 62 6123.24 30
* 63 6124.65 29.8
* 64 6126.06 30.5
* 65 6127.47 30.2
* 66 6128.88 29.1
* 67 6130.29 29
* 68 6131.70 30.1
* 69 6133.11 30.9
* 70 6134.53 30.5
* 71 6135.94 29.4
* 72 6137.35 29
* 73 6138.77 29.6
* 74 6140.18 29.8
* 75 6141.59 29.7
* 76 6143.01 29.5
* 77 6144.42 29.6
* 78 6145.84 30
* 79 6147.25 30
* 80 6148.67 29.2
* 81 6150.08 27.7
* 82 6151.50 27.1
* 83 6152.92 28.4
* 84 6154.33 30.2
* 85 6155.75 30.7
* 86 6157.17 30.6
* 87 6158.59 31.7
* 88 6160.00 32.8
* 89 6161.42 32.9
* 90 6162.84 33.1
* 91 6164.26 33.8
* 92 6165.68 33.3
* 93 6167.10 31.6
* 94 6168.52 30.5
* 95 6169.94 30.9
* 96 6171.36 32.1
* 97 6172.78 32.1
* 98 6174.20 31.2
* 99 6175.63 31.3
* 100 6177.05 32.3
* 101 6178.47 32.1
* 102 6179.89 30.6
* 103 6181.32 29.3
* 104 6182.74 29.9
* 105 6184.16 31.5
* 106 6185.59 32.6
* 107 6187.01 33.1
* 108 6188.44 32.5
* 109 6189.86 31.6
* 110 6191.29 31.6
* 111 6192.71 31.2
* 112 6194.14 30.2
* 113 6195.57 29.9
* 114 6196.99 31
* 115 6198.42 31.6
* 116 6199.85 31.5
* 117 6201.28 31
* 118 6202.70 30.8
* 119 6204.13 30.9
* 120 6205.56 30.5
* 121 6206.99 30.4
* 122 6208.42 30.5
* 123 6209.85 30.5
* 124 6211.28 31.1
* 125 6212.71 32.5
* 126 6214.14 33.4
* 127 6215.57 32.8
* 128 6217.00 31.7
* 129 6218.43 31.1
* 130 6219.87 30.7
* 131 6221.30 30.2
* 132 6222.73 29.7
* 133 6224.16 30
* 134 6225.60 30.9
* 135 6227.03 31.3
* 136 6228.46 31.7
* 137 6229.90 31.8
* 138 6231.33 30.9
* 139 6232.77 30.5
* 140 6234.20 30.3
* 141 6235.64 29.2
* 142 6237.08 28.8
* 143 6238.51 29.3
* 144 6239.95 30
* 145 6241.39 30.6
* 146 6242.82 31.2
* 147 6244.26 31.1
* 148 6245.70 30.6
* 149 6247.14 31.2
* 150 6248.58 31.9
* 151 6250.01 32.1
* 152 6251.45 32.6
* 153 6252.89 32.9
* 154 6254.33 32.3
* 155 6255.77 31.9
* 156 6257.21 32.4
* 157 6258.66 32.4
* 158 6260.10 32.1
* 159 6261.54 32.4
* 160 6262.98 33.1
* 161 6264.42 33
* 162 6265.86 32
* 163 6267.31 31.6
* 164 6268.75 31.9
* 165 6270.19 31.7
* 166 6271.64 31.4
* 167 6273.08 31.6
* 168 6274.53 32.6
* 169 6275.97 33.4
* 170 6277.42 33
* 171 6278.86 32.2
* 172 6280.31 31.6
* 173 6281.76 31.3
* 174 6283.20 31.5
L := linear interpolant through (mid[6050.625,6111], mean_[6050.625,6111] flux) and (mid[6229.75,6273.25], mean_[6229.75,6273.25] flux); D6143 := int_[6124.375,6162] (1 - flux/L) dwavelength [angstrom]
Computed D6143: 1.9 angstrom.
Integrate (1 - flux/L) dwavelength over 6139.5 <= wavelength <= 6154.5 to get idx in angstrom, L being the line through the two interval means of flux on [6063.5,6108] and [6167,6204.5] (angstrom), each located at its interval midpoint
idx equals 1.15 angstrom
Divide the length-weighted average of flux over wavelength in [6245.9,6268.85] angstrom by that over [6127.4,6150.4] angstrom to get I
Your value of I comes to 1.09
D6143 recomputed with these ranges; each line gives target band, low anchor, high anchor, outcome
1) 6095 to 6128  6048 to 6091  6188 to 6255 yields 2.1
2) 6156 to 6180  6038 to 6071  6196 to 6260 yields -0.5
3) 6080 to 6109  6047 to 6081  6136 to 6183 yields 0.2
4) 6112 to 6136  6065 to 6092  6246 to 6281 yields 2.0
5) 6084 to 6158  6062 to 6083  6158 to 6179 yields 5.8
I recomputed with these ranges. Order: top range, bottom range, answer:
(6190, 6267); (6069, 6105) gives 0.97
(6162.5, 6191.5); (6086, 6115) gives 1.04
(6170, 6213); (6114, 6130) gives 1.05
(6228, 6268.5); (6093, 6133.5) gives 1.05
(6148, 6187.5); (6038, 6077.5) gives 0.97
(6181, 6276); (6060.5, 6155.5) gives 1.02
